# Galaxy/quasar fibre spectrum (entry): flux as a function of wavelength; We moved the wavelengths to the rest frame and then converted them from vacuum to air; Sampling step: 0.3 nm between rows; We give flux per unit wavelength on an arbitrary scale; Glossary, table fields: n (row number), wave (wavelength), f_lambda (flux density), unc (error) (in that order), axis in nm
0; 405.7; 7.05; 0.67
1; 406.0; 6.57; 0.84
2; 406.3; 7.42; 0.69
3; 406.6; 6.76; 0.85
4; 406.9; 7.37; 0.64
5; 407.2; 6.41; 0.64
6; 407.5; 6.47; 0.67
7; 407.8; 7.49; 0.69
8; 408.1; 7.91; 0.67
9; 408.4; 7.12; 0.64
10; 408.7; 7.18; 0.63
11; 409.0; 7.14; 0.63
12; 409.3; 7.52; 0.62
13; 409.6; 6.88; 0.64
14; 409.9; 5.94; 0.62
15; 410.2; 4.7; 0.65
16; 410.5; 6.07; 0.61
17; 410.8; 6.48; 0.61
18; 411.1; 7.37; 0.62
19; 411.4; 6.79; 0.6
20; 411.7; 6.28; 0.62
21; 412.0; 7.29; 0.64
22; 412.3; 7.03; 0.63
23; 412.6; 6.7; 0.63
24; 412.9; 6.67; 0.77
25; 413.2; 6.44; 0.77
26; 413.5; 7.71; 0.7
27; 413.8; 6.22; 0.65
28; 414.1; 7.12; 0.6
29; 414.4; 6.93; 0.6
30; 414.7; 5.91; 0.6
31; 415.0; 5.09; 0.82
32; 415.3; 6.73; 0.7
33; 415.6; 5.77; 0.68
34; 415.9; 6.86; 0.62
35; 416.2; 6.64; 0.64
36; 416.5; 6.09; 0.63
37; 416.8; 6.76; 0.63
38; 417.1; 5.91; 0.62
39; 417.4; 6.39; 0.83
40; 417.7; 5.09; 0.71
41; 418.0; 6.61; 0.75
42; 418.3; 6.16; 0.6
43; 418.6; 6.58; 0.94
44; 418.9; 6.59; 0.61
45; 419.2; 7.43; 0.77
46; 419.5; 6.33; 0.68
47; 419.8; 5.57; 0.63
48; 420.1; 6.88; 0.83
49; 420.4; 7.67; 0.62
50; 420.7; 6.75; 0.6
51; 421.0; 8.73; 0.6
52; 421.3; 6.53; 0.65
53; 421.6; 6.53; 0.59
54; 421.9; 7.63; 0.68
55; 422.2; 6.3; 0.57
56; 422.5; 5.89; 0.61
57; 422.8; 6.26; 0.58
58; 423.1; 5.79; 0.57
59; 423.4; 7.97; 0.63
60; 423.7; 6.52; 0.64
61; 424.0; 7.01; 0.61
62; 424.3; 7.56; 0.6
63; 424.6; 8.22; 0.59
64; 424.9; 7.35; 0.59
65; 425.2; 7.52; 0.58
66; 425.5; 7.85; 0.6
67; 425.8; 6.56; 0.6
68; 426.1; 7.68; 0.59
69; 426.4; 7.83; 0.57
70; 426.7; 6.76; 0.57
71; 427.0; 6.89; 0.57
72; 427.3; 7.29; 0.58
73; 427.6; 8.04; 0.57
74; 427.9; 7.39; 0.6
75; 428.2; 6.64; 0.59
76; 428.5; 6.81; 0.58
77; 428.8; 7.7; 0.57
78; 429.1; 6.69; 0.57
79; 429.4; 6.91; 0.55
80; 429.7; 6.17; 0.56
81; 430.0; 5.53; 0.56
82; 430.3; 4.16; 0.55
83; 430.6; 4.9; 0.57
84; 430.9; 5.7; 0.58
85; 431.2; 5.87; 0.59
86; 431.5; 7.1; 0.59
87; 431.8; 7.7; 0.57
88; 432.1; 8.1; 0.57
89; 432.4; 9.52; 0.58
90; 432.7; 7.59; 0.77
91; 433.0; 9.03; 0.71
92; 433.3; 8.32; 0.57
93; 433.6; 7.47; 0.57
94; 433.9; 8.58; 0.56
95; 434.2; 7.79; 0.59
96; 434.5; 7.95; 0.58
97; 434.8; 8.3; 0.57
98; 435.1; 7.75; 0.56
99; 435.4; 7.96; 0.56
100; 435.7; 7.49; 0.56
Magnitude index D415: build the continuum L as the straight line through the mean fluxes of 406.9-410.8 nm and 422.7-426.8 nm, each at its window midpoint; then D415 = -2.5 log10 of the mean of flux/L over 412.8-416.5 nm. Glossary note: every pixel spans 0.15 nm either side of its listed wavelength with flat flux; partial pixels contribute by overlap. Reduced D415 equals 0.07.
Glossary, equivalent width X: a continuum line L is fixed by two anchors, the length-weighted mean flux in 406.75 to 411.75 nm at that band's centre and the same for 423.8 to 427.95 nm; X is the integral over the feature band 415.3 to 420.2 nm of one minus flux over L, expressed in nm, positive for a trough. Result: 0.51 nm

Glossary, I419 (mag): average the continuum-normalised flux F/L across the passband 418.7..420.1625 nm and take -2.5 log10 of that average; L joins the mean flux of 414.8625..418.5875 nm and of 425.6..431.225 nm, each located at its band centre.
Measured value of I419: -0.04 mag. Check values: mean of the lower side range 6.19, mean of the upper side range 6.63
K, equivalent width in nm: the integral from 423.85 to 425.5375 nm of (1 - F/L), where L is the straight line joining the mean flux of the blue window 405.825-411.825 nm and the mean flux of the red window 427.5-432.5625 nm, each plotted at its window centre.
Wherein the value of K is -0.20 nm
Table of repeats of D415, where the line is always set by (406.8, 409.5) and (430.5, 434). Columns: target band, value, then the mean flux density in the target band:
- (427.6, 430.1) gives 0.10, 6.83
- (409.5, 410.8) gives 0.21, 5.93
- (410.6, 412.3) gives 0.06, 6.84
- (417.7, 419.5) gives 0.13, 6.51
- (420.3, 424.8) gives 0.05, 7.02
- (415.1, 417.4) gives 0.15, 6.37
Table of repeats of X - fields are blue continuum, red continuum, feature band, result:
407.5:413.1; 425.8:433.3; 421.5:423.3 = 0.129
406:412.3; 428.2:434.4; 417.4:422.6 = 0.216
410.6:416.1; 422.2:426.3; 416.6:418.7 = 0.185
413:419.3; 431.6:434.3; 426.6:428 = 0.061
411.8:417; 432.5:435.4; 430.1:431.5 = 0.442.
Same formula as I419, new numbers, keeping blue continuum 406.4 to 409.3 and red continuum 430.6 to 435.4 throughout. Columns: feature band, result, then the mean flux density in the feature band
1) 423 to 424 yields 0.10 mag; 6.85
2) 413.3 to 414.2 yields 0.04 mag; 6.98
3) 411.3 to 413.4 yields 0.07 mag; 6.76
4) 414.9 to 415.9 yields 0.20 mag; 6.05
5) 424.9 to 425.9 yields 0.03 mag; 7.35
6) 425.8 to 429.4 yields 0.05 mag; 7.2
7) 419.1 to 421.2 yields 0.06 mag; 7.03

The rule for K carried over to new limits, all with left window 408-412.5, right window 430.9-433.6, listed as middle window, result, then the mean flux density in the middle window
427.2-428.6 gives 0.058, 7.25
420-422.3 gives 0.033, 7.15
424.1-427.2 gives 0.019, 7.41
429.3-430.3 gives 0.233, 5.86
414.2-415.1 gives 0.113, 6.09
